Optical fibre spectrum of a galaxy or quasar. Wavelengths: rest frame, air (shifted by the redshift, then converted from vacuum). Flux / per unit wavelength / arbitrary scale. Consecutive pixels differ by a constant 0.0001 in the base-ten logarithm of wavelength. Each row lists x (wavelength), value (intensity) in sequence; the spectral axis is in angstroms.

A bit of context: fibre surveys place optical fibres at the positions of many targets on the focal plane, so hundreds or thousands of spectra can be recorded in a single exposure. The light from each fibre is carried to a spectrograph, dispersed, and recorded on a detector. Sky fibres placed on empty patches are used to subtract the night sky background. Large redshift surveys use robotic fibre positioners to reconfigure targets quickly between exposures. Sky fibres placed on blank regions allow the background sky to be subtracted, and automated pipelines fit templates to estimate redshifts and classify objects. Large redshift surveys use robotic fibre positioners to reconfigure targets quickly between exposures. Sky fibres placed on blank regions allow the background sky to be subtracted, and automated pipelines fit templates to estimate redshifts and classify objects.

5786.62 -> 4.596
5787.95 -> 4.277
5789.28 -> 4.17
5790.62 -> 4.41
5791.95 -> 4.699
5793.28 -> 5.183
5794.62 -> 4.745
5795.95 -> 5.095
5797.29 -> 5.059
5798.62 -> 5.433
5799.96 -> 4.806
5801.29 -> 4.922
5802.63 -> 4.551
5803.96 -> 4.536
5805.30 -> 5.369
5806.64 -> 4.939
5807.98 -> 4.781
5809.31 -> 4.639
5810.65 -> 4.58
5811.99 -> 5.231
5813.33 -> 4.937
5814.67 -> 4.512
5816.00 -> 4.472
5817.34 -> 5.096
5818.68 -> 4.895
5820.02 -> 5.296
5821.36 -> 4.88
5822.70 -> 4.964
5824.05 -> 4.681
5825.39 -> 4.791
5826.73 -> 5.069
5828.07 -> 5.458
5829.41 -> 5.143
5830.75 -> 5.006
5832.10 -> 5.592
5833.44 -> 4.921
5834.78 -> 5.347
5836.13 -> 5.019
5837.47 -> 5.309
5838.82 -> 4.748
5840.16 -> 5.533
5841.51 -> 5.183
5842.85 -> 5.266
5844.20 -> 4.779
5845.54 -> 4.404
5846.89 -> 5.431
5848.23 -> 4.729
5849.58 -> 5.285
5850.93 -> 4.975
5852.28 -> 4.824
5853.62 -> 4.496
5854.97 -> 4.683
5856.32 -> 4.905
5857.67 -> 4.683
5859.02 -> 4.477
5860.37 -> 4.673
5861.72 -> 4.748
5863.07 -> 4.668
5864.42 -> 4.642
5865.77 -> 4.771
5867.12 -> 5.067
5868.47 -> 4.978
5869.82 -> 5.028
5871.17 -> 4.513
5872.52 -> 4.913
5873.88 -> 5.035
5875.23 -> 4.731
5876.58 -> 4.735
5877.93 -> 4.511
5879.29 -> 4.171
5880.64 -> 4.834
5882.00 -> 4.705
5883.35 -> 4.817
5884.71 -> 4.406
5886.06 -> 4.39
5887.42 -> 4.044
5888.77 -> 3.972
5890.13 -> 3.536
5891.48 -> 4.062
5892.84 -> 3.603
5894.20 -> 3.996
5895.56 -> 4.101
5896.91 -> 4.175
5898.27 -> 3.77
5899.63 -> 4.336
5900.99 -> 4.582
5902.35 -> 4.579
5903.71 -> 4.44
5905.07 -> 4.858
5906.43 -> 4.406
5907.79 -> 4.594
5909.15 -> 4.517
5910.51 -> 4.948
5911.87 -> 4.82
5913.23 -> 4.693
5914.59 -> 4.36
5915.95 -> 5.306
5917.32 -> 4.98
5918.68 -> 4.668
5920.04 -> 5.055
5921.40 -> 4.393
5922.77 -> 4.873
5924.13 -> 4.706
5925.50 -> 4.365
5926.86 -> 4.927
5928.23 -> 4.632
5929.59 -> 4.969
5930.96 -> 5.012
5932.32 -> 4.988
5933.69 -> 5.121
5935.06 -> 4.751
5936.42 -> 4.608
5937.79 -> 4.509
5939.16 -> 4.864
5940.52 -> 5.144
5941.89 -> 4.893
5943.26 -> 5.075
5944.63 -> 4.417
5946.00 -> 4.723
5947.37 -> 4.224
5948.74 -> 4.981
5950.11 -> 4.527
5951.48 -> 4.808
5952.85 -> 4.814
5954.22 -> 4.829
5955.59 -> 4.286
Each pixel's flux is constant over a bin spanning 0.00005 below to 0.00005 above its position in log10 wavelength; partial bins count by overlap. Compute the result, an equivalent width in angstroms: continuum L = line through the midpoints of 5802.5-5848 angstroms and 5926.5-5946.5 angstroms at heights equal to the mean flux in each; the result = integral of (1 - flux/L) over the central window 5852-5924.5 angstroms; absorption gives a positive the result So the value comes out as 4.96 angstroms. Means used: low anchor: 4.98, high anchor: 4.84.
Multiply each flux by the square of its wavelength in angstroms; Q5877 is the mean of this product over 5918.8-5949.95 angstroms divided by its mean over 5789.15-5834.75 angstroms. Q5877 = 1.0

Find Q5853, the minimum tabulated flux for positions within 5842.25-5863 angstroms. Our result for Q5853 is 4.404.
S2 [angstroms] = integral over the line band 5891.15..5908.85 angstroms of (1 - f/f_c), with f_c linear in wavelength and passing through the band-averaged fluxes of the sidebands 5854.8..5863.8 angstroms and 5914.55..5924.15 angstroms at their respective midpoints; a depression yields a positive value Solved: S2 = 1.87 angstroms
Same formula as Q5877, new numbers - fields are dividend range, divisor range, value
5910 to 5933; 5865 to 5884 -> 1.02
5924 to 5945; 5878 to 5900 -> 1.17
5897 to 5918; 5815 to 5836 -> 0.94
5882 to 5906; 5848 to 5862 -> 0.90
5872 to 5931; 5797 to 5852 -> 0.93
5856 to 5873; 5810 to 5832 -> 0.98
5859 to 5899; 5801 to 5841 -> 0.92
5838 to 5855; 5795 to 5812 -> 1.03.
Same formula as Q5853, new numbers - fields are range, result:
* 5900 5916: 4.36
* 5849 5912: 3.536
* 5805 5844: 4.472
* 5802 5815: 4.512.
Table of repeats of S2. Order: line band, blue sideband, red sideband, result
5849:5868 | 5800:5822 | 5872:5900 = -1.10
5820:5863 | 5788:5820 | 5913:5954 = -1.38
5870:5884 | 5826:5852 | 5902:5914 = 0.43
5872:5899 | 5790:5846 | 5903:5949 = 2.87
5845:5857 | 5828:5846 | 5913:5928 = 0.46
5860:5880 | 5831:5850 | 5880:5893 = -0.81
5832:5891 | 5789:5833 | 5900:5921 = 0.50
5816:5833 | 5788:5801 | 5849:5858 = -0.77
